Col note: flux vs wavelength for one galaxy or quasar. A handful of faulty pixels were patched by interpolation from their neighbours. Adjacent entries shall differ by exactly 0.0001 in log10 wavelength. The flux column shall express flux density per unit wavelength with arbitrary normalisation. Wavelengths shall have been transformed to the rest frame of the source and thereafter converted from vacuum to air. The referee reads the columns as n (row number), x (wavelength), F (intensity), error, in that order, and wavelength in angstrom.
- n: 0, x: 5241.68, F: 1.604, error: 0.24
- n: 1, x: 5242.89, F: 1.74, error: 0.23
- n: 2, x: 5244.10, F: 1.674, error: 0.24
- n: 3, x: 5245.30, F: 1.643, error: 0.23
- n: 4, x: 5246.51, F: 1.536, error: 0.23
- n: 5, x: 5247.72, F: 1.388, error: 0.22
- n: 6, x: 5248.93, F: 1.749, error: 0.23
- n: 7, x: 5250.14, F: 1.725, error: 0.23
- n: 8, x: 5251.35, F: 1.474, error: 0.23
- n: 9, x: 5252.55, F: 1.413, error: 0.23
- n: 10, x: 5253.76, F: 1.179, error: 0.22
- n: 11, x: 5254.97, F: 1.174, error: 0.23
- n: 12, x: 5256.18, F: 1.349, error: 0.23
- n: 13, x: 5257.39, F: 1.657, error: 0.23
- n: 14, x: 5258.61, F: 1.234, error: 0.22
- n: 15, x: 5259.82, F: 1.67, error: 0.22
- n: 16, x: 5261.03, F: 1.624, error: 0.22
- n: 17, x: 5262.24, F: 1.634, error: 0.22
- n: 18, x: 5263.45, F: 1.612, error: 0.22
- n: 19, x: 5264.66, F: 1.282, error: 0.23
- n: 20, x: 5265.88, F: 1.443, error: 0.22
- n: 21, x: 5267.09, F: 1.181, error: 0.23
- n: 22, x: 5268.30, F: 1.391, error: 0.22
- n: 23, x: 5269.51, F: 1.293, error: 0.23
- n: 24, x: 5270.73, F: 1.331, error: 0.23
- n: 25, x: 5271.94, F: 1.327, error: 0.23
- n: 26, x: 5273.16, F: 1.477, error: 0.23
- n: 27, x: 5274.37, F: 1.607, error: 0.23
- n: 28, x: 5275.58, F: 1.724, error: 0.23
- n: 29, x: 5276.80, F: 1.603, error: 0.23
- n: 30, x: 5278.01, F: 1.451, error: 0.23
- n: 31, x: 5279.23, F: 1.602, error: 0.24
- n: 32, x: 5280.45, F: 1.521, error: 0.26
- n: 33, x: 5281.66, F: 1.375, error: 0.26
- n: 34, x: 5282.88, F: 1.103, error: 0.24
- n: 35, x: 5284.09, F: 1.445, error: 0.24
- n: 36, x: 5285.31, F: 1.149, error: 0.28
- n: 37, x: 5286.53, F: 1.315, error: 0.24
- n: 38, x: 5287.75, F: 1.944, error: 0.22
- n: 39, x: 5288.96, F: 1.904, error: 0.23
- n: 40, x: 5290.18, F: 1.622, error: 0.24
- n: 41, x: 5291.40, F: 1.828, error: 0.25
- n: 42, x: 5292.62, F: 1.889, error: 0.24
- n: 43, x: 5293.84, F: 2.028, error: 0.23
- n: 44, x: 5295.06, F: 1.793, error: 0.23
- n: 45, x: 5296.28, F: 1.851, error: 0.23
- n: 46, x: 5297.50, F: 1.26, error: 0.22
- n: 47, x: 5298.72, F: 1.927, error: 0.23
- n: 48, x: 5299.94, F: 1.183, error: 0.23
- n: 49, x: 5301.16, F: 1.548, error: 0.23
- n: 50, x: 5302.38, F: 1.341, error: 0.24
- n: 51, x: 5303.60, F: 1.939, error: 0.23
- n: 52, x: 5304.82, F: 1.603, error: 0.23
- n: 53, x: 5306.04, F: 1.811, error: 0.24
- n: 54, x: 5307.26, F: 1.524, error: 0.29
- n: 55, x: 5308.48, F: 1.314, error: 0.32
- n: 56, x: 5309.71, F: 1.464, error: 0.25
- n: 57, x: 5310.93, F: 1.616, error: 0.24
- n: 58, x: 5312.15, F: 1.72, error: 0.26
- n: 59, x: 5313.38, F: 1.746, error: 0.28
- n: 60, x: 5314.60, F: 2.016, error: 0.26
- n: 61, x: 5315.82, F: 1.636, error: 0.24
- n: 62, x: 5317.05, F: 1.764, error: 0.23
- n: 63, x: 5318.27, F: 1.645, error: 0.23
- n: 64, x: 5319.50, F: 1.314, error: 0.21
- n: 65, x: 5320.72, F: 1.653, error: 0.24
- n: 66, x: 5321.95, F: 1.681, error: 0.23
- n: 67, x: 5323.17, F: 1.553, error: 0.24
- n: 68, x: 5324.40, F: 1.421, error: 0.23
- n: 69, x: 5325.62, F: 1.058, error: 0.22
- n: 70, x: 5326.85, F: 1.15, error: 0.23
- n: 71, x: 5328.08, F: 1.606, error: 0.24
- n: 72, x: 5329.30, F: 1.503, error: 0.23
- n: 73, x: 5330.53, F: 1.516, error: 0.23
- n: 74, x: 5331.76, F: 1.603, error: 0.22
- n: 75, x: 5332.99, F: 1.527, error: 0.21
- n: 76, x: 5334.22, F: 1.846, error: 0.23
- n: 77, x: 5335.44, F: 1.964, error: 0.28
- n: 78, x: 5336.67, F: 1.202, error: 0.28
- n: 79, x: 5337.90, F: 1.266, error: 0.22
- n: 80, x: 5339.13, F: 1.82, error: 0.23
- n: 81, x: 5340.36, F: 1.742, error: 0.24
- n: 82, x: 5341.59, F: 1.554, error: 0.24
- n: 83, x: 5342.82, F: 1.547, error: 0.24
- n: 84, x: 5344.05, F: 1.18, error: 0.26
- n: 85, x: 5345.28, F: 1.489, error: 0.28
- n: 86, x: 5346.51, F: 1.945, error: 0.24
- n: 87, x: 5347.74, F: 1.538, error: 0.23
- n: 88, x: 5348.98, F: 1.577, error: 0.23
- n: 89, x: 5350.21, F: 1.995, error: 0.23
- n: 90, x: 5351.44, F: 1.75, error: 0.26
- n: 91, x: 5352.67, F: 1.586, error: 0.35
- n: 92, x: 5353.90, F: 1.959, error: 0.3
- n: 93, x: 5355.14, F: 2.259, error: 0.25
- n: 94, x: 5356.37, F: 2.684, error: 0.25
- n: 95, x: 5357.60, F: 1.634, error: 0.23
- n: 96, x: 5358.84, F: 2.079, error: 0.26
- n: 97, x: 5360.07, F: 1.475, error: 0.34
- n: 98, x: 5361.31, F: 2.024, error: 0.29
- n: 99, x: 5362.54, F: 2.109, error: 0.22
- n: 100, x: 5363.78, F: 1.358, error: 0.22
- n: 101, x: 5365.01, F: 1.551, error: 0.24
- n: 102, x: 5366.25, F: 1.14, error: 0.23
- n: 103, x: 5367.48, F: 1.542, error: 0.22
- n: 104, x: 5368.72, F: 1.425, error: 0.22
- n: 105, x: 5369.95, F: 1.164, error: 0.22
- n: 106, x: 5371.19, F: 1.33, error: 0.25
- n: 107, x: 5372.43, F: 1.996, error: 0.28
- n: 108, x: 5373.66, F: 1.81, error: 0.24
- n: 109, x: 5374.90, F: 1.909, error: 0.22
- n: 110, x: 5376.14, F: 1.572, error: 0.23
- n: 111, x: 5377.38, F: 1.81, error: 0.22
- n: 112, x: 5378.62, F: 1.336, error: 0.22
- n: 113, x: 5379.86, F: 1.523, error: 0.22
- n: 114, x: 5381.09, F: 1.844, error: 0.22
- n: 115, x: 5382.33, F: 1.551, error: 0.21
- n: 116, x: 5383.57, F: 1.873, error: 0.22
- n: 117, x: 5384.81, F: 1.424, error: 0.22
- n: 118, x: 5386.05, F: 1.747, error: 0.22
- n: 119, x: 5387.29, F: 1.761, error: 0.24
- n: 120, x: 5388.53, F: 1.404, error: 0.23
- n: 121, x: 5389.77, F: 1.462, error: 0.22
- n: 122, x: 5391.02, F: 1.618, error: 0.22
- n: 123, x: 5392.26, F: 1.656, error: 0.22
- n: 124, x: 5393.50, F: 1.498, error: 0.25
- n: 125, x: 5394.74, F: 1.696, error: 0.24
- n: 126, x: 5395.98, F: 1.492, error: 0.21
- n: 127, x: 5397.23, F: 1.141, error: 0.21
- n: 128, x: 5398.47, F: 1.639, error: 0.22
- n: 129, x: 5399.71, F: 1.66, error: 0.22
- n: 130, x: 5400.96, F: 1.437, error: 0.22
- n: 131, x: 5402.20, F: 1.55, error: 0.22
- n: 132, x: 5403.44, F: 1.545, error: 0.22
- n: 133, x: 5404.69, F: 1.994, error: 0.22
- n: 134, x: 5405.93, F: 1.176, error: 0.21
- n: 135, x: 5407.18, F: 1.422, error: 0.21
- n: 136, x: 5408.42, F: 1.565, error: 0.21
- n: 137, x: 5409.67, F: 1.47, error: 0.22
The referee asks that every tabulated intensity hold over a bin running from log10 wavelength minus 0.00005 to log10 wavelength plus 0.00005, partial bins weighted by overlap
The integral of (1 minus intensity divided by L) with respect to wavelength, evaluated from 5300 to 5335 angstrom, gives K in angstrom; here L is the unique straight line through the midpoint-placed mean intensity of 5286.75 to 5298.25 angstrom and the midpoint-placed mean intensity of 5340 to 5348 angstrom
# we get 2.2 angstrom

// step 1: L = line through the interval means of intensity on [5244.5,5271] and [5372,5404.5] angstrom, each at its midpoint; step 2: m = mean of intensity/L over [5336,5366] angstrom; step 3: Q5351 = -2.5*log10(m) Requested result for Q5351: -0.09 mag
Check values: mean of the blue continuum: 1.46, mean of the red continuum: 1.62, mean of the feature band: 1.71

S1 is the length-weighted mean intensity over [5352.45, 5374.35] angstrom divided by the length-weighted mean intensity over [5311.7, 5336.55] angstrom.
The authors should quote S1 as 1.1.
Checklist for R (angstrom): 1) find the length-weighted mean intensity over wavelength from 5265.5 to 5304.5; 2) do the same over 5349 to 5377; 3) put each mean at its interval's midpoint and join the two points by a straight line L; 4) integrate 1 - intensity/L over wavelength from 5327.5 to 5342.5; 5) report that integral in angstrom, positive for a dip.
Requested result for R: 0.68 angstrom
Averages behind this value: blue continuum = 1.54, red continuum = 1.74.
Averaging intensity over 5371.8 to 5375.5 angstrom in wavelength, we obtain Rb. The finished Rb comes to 1.9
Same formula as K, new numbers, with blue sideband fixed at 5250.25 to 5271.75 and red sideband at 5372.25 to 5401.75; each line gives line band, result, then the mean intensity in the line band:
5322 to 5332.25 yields 0.54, 1.44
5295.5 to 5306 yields -0.86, 1.6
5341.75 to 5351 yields -0.36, 1.61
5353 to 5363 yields -2.85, 2.01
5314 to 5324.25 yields -0.96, 1.65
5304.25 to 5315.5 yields -1.16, 1.65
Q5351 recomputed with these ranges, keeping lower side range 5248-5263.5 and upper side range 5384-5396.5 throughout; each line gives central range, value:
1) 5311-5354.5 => -0.041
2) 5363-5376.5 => 0.024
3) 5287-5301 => -0.146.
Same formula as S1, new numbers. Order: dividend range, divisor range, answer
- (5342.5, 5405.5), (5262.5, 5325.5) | 1.06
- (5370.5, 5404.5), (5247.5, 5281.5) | 1.09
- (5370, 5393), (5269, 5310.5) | 1.04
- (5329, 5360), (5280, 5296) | 1.06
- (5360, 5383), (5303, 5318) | 0.96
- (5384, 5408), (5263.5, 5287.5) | 1.09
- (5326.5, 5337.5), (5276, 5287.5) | 1.09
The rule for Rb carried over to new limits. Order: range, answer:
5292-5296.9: 1.89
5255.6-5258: 1.5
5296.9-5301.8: 1.48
